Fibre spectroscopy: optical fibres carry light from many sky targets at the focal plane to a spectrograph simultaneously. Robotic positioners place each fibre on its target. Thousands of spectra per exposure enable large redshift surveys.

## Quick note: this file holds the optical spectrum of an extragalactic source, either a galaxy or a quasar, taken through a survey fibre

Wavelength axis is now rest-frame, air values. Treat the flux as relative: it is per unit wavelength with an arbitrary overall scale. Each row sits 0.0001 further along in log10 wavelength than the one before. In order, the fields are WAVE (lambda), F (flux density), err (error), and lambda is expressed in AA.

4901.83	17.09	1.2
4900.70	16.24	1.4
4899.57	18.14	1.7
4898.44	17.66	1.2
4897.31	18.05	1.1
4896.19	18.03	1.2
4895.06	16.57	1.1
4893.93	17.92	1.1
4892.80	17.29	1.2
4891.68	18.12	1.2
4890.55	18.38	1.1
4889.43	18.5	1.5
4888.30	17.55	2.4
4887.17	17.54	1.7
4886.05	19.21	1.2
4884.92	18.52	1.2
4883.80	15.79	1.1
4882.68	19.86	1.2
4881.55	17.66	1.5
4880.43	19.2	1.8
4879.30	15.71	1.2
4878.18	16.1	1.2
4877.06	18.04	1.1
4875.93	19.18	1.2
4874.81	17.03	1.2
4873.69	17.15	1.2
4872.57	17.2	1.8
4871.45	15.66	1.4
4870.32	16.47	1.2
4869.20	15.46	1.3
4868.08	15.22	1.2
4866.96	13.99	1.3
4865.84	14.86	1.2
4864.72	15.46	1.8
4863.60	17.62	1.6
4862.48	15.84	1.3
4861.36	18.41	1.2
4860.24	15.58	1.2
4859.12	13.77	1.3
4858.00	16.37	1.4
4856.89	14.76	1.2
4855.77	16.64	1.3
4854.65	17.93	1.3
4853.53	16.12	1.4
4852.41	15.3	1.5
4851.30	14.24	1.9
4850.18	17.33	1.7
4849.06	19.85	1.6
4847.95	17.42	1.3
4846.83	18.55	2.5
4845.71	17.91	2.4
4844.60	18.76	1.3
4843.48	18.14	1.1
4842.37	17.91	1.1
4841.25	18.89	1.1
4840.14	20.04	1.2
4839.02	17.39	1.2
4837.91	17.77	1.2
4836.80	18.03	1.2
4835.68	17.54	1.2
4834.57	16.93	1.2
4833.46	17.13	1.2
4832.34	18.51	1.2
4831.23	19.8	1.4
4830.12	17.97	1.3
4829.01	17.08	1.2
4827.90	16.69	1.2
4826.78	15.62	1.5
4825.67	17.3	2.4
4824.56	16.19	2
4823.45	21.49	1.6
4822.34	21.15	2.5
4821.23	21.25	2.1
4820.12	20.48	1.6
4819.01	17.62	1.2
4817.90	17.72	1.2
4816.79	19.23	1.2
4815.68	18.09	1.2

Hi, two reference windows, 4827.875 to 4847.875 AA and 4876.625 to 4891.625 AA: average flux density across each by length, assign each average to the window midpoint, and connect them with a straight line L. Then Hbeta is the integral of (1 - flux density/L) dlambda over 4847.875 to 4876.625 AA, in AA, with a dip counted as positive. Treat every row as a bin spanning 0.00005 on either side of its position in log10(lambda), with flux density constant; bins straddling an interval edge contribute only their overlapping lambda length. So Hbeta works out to 2.6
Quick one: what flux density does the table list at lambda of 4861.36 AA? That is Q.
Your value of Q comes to 18.41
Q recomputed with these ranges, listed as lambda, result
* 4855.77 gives 16.64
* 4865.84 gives 14.86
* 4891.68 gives 18.12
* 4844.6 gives 18.76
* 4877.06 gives 18.04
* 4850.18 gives 17.33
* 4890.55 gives 18.38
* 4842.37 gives 17.91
